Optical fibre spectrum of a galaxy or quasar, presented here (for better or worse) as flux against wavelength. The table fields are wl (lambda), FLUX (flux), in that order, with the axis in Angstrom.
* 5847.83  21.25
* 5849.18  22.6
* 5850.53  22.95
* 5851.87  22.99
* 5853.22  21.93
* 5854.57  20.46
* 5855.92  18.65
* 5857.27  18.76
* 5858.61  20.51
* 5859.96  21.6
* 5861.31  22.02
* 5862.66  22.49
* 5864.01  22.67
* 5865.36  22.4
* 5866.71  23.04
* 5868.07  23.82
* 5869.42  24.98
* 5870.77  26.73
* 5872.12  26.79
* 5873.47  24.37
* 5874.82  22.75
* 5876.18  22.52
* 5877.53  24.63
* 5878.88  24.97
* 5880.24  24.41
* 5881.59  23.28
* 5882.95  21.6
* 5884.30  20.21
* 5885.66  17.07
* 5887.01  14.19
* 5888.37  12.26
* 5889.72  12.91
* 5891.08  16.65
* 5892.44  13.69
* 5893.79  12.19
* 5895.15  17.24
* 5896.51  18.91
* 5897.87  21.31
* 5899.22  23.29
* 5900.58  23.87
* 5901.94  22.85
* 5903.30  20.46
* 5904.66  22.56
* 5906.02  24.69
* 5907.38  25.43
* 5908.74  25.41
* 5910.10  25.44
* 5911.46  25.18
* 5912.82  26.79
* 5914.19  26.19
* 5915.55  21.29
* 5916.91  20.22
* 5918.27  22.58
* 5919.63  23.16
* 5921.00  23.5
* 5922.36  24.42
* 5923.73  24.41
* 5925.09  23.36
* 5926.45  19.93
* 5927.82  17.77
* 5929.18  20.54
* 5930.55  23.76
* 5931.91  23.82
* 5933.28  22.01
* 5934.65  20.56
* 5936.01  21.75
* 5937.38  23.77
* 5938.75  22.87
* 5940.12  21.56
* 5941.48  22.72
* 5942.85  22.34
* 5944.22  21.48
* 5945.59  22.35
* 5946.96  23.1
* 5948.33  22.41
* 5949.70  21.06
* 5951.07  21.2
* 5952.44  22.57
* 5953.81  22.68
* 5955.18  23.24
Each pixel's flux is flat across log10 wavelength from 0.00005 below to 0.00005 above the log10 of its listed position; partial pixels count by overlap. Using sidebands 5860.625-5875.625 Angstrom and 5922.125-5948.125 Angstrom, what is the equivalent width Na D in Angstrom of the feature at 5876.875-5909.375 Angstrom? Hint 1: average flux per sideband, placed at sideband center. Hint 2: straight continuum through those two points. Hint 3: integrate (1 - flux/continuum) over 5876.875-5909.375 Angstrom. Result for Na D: 4.25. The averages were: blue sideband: 23.8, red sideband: 22.2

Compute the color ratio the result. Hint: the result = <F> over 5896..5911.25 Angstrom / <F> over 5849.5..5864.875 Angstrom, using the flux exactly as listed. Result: 1.08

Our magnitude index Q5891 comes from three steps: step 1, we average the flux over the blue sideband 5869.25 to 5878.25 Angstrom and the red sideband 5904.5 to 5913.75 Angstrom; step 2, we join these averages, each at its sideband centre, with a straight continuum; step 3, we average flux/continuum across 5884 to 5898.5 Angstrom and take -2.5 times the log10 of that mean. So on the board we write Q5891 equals 0.49 mag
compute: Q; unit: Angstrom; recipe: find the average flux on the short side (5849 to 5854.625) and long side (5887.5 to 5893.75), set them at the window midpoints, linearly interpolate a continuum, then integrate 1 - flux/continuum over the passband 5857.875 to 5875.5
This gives -4.2 Angstrom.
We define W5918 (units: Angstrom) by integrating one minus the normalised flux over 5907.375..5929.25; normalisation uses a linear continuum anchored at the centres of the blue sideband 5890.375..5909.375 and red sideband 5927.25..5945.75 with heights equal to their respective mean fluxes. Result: -2.1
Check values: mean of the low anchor 20.6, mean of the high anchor 22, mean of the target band 23.3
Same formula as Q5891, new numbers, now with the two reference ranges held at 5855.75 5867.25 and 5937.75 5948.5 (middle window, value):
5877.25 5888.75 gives 0.070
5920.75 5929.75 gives 0.011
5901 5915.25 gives -0.113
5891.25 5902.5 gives 0.152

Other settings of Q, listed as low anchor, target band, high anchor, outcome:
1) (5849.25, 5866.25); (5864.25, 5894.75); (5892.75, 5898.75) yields -2.19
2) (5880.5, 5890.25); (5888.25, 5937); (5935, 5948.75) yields -3.68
